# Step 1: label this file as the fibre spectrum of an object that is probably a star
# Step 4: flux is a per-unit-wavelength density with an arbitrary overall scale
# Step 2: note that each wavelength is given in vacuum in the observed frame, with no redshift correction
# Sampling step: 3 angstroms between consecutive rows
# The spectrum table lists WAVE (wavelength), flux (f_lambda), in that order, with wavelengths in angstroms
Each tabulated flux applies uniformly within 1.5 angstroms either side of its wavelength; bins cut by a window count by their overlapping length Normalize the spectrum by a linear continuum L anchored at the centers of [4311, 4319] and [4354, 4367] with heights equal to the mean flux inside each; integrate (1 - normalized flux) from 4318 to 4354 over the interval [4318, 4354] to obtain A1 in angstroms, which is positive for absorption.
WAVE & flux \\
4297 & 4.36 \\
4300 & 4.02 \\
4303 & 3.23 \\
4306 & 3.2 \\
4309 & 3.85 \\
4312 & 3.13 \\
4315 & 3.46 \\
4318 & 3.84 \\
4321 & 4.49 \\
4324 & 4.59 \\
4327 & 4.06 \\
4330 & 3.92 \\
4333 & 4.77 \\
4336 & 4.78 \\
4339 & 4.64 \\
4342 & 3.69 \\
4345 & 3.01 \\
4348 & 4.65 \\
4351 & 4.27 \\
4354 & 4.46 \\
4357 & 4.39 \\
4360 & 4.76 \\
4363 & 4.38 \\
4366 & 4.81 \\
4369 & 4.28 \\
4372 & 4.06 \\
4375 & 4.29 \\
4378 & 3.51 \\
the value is -2.7 angstroms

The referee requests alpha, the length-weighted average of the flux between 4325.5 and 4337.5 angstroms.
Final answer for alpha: 4.38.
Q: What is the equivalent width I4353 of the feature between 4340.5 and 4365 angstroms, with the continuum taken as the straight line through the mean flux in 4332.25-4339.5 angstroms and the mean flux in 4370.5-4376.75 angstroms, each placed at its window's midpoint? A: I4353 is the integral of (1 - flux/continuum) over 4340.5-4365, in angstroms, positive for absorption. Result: 1.36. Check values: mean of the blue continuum 4.74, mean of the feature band 4.21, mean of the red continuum 4.15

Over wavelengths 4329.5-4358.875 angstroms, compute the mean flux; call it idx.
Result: 4.28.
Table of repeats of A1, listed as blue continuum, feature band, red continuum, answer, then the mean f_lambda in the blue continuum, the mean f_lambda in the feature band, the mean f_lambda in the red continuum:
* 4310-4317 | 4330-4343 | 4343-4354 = -2.2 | 3.37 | 4.44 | 4.03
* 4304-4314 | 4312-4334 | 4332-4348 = -1.8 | 3.39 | 4.08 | 4.2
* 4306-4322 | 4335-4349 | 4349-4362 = 0.3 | 3.68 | 4.11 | 4.47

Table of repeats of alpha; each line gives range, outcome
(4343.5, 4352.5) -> 3.98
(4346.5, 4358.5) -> 4.44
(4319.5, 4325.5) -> 4.54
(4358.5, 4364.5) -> 4.57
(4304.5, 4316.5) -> 3.41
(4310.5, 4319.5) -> 3.48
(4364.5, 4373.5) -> 4.38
